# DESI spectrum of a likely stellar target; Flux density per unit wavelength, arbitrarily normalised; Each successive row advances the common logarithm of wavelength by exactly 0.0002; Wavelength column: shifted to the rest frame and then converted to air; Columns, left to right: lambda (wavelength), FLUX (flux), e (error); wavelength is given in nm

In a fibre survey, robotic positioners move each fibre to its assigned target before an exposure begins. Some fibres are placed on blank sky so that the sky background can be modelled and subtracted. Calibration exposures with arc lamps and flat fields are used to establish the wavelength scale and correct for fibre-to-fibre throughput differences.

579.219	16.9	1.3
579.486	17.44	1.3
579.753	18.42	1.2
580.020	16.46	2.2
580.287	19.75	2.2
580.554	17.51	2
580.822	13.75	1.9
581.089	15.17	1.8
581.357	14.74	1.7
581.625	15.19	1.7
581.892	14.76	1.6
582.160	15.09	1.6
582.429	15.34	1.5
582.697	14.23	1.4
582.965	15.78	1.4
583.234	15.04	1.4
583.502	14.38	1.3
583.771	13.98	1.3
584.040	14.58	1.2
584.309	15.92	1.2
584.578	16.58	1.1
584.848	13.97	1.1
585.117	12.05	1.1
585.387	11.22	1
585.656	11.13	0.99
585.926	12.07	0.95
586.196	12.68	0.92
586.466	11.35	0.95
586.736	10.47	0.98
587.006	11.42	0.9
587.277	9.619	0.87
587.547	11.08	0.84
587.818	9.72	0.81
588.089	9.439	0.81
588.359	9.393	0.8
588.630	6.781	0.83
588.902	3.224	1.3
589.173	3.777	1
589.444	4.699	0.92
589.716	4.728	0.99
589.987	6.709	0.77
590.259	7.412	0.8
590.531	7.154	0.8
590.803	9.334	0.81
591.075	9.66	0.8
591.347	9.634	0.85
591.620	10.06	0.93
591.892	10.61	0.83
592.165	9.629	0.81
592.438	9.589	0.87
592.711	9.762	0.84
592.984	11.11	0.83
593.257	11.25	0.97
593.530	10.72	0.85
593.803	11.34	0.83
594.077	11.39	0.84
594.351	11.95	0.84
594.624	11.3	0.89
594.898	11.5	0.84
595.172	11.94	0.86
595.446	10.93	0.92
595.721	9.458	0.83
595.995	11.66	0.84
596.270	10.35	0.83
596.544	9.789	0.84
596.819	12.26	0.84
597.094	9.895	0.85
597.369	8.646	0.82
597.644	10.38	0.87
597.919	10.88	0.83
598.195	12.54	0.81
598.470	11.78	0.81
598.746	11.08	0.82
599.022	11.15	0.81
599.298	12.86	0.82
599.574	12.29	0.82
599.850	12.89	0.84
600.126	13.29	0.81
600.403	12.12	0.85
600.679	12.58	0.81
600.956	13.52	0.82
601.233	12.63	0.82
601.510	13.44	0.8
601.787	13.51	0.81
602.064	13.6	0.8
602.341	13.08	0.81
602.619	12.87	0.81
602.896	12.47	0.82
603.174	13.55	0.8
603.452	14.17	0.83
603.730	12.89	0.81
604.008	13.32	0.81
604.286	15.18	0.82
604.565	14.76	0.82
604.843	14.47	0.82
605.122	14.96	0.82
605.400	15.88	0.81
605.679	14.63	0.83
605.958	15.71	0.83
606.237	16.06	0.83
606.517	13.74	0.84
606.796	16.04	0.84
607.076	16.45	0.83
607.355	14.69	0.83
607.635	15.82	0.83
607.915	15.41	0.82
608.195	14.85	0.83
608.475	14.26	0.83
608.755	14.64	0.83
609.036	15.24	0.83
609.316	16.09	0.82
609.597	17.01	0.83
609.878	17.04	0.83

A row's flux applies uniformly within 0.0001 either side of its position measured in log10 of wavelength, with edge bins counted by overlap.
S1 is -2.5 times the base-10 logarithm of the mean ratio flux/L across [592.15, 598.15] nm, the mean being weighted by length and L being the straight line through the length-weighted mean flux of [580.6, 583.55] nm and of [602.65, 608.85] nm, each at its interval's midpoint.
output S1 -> 0.35 mag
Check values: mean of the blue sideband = 15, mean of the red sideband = 14.7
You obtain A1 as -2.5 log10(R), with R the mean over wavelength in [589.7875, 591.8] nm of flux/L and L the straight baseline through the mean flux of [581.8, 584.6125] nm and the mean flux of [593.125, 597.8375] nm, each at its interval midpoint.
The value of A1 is 0.41 mag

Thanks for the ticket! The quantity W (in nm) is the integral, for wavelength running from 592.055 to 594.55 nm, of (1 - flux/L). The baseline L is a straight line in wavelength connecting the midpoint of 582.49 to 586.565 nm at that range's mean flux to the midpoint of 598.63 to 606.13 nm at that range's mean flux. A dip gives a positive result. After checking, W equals 0.52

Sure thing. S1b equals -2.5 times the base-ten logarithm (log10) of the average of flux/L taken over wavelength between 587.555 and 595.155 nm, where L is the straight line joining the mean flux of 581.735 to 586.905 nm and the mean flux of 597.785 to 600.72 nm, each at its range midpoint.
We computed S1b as 0.39 mag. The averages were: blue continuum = 13.7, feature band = 9.05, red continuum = 12.1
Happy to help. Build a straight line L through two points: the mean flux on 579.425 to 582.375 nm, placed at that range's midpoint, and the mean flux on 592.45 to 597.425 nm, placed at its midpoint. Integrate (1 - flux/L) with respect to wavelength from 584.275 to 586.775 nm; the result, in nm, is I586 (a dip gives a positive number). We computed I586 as 0.300 nm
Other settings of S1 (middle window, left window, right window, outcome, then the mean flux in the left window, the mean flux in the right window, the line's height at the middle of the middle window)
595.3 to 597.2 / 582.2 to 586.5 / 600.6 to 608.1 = 0.31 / 13.8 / 14.3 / 14.1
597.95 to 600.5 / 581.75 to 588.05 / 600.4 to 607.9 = 0.15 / 13.1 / 14.2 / 13.9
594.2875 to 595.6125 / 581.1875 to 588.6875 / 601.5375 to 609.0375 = 0.19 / 12.9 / 14.5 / 13.7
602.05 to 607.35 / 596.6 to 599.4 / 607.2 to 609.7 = -0.05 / 11.1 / 15.3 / 13.8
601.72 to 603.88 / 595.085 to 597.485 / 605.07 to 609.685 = 0.01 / 10.5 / 15.4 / 13.4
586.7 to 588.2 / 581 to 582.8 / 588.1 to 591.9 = -0.06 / 14.9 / 7.33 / 9.73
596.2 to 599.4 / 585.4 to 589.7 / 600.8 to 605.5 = 0.11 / 9.06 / 13.8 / 12.1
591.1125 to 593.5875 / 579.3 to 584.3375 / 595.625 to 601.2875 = 0.26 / 15.7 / 11.5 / 13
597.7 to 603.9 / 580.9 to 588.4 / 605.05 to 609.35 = 0.16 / 13.1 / 15.3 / 14.7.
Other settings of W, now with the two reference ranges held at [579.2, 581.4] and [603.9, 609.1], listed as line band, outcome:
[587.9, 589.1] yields 0.67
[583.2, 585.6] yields 0.35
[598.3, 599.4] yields 0.27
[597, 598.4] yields 0.46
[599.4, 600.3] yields 0.16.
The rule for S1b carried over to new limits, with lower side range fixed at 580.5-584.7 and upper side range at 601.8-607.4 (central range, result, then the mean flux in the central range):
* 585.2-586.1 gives 0.282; 11.6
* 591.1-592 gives 0.422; 10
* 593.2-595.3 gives 0.275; 11.4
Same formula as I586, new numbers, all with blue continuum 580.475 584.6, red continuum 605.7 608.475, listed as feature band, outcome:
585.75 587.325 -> 0.39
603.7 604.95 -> 0.09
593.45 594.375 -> 0.24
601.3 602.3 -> 0.12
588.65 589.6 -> 0.68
